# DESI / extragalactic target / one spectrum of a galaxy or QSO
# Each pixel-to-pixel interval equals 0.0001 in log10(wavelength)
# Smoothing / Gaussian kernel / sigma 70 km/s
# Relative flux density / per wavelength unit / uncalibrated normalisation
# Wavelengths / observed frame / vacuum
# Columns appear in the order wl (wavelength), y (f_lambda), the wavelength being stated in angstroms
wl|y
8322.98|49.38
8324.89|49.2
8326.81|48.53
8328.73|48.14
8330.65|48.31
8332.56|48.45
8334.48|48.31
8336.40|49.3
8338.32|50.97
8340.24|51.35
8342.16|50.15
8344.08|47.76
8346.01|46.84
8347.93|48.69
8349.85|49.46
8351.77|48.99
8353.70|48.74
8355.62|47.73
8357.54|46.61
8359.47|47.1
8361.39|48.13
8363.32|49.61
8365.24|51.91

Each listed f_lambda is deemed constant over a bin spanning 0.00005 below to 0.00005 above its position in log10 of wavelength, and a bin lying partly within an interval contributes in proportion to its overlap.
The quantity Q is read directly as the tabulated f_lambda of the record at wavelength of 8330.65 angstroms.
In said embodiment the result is 48.31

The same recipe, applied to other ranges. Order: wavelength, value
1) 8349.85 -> 49.46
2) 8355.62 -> 47.73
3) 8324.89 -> 49.2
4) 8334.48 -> 48.31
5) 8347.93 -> 48.69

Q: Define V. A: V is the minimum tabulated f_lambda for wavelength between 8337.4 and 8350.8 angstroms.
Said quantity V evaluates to 46.84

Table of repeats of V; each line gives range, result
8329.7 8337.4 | 48.31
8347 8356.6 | 47.73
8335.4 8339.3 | 49.3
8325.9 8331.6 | 48.14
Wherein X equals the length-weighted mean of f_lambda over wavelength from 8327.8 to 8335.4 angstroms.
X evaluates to 48.3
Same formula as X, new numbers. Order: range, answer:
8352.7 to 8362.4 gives 47.7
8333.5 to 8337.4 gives 48.8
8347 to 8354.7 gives 49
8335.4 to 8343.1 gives 50.4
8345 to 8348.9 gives 47.7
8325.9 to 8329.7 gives 48.3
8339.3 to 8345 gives 49.8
